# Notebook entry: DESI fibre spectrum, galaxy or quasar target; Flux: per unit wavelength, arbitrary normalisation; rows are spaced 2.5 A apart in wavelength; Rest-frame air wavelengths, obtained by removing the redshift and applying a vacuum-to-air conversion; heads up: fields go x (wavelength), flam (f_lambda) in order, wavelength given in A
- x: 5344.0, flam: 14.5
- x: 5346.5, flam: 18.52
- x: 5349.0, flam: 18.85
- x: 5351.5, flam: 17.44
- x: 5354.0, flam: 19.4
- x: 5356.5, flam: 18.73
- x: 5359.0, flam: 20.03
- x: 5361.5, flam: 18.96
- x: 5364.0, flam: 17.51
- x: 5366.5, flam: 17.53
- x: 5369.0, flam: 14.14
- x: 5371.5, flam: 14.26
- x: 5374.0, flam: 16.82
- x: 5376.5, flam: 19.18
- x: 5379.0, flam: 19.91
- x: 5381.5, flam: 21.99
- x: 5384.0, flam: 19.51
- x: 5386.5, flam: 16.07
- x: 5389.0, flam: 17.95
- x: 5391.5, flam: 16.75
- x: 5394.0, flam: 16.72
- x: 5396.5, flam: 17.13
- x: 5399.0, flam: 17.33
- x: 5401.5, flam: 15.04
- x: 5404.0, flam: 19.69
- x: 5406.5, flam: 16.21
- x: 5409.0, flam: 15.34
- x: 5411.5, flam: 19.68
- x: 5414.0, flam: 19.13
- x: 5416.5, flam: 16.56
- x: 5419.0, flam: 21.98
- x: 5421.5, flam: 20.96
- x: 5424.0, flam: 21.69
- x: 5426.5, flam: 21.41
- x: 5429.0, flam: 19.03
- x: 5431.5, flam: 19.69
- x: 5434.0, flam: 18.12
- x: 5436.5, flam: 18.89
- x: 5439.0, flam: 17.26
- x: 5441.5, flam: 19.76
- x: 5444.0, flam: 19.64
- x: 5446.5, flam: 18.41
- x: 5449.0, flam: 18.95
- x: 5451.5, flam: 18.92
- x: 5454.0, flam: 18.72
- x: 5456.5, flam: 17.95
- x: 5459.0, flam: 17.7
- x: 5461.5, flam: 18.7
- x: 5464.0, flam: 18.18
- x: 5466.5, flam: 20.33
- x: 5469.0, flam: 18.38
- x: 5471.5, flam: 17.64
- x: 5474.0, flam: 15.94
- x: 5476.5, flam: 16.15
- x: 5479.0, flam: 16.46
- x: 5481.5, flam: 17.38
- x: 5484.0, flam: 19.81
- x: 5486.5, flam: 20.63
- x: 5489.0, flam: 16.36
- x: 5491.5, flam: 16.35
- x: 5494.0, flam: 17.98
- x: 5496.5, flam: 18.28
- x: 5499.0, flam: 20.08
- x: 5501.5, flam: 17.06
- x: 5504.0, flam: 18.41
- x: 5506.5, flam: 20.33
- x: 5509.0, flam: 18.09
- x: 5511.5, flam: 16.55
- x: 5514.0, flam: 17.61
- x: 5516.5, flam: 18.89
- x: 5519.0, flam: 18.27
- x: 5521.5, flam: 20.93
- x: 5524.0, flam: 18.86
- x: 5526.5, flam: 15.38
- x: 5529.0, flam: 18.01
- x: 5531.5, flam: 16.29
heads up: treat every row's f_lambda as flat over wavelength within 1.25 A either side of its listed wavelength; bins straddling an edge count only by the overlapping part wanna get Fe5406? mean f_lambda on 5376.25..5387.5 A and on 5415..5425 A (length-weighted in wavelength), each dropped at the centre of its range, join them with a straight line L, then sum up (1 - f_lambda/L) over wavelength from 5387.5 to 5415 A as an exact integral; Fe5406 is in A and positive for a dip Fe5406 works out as 3.5 A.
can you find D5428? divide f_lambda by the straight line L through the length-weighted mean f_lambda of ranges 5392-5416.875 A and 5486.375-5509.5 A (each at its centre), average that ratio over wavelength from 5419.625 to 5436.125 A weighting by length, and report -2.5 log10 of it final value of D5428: -0.151 mag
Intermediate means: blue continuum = 17.3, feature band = 20.2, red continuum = 18.3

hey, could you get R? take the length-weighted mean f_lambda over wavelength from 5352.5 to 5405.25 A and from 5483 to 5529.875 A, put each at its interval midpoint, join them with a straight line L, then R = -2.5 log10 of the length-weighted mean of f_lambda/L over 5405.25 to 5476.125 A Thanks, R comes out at -0.04 mag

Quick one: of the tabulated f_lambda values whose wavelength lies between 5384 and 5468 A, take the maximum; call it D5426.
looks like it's 21.98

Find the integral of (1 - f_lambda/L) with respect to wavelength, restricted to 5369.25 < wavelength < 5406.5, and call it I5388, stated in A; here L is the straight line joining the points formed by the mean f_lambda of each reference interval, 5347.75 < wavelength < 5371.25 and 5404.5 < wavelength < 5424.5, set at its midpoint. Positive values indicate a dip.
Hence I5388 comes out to 1.6 A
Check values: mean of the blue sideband 17.9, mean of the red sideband 18.9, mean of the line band 17.6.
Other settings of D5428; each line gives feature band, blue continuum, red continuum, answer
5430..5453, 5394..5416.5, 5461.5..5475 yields -0.06 mag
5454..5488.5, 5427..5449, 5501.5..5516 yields 0.03 mag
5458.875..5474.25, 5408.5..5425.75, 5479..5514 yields 0.02 mag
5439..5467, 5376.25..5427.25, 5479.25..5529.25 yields -0.02 mag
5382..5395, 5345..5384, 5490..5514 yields 0.03 mag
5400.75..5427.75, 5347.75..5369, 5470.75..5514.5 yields -0.05 mag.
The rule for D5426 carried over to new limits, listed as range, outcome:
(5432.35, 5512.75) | 20.63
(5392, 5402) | 17.33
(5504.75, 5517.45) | 20.33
